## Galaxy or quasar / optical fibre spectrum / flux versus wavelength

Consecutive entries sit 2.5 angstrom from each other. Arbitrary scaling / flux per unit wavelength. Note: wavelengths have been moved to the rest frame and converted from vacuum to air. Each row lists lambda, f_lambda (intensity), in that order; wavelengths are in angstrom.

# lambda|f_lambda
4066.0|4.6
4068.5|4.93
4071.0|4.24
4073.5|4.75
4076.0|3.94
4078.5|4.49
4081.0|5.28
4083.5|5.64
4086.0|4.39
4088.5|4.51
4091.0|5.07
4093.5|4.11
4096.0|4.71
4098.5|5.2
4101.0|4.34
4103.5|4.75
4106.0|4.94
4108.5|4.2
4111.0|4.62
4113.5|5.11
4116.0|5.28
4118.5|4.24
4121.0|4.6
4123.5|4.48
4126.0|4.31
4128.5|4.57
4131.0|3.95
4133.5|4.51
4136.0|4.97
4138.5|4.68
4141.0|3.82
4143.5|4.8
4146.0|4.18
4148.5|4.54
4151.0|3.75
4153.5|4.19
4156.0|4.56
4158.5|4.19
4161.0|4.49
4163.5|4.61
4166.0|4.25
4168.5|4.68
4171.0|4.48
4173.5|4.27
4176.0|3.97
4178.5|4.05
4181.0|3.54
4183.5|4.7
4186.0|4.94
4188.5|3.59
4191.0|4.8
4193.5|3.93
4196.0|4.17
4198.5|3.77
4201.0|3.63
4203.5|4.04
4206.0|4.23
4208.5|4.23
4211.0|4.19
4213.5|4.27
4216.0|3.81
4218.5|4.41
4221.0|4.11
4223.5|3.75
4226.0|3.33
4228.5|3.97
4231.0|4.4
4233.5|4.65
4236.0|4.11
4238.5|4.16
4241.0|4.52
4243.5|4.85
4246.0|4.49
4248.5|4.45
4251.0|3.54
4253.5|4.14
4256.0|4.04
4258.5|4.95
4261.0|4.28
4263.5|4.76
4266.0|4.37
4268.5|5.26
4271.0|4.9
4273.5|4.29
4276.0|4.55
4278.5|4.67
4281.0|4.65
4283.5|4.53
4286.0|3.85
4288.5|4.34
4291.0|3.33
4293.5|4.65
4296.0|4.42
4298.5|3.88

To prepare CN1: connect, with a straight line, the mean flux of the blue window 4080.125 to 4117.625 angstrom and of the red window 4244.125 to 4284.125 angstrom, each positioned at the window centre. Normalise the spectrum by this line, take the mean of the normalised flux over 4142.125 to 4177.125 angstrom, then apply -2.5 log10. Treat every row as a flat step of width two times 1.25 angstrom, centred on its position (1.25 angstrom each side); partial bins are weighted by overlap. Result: 0.080 mag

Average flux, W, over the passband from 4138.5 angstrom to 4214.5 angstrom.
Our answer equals 4.24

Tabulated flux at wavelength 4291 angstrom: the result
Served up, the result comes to 3.33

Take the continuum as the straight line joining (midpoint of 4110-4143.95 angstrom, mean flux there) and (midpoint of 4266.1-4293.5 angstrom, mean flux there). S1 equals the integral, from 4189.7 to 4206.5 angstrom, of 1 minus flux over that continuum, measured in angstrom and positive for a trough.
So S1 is 1.62 angstrom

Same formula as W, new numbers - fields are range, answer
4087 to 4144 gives 4.6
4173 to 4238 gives 4.11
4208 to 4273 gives 4.31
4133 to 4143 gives 4.52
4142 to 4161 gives 4.32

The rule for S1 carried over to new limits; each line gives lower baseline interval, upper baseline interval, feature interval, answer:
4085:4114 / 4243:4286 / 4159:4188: 1.53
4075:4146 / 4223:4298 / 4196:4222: 2.13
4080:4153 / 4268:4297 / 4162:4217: 4.06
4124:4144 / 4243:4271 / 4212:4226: 1.44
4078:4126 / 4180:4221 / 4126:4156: 0.87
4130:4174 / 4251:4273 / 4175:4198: 1.31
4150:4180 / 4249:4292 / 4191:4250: 2.43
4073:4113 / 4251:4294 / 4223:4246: 1.28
